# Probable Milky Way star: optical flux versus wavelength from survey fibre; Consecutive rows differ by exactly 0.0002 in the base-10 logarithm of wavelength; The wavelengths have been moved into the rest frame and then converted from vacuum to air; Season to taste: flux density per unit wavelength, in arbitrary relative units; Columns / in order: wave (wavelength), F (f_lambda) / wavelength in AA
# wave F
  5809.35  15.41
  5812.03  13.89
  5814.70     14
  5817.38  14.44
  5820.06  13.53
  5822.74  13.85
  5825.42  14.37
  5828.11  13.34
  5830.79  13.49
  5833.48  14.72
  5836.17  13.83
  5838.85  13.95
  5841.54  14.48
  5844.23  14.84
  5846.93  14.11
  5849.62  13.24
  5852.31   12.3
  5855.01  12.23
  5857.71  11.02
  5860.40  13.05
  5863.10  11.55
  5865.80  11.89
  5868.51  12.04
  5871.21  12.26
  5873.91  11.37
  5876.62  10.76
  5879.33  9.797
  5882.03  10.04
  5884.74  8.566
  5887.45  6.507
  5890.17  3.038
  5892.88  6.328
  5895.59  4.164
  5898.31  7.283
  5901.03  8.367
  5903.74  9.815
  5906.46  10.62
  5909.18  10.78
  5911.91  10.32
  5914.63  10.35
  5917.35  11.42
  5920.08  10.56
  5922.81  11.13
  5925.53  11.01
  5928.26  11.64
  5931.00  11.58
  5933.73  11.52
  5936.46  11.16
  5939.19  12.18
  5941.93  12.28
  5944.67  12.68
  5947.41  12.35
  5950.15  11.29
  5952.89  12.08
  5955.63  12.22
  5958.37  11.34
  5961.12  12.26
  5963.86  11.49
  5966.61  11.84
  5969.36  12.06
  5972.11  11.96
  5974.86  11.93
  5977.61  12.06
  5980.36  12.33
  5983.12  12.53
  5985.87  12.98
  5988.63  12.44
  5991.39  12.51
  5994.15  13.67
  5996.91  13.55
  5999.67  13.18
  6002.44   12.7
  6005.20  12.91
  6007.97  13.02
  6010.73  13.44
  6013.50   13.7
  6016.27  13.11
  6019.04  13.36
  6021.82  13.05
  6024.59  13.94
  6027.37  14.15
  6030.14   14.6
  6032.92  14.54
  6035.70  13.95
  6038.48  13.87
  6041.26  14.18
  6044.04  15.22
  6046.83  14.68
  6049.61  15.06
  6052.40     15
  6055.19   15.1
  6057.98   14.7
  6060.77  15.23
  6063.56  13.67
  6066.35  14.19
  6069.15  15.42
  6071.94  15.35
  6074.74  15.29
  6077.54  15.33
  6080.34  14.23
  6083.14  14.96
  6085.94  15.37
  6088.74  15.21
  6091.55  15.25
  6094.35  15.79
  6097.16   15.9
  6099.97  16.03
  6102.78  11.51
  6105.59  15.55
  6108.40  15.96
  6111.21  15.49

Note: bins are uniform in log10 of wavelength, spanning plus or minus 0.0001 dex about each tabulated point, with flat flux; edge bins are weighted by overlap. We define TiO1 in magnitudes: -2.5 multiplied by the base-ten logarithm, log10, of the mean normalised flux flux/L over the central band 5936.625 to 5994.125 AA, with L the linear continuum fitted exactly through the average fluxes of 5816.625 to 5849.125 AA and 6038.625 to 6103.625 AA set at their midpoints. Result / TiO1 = 0.19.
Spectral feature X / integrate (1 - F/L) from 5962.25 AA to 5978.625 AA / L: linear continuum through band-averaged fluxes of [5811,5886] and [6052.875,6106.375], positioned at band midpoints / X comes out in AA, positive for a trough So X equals 2.4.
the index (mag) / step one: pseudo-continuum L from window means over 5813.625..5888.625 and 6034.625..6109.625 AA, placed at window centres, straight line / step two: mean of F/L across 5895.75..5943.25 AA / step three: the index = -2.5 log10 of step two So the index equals 0.25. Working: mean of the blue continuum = 12.5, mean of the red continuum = 14.9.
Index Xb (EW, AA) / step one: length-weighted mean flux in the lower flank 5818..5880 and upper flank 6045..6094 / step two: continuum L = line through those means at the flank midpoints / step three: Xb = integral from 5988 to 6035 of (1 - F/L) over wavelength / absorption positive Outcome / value 3.3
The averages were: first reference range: 12.9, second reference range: 15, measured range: 13.4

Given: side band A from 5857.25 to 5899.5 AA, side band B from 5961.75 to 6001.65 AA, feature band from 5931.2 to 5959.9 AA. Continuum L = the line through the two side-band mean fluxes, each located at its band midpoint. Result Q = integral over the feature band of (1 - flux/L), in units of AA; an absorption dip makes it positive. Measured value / -1.4 AA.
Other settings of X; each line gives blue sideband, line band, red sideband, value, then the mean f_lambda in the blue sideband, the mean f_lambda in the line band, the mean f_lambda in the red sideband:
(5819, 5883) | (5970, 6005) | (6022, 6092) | 3.49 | 12.8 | 12.7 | 14.7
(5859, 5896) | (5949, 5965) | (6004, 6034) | 0.04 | 9.52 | 11.8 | 13.6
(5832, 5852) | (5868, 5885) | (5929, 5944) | 3.19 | 14.1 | 10.8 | 11.8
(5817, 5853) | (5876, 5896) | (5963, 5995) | 8.88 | 13.9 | 7.43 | 12.3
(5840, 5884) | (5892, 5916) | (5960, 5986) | 6.74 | 12.1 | 8.72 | 12.1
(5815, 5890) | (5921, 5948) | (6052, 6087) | 3.18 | 12.3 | 11.7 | 14.9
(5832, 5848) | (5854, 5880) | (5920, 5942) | 3.54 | 14.3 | 11.6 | 11.5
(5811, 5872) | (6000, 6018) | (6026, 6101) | 1.68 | 13.3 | 13.2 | 14.9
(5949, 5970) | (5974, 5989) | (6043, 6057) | 0.24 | 11.8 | 12.4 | 15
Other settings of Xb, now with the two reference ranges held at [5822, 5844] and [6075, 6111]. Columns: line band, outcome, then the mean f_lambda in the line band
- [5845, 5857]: 0.99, 12.9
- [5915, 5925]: 2.39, 11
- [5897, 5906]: 3.53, 8.71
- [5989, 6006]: 1.93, 13.1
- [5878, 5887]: 3.21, 9.18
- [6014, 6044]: 1.86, 13.9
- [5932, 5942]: 1.91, 11.7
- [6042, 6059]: 0.00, 14.9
